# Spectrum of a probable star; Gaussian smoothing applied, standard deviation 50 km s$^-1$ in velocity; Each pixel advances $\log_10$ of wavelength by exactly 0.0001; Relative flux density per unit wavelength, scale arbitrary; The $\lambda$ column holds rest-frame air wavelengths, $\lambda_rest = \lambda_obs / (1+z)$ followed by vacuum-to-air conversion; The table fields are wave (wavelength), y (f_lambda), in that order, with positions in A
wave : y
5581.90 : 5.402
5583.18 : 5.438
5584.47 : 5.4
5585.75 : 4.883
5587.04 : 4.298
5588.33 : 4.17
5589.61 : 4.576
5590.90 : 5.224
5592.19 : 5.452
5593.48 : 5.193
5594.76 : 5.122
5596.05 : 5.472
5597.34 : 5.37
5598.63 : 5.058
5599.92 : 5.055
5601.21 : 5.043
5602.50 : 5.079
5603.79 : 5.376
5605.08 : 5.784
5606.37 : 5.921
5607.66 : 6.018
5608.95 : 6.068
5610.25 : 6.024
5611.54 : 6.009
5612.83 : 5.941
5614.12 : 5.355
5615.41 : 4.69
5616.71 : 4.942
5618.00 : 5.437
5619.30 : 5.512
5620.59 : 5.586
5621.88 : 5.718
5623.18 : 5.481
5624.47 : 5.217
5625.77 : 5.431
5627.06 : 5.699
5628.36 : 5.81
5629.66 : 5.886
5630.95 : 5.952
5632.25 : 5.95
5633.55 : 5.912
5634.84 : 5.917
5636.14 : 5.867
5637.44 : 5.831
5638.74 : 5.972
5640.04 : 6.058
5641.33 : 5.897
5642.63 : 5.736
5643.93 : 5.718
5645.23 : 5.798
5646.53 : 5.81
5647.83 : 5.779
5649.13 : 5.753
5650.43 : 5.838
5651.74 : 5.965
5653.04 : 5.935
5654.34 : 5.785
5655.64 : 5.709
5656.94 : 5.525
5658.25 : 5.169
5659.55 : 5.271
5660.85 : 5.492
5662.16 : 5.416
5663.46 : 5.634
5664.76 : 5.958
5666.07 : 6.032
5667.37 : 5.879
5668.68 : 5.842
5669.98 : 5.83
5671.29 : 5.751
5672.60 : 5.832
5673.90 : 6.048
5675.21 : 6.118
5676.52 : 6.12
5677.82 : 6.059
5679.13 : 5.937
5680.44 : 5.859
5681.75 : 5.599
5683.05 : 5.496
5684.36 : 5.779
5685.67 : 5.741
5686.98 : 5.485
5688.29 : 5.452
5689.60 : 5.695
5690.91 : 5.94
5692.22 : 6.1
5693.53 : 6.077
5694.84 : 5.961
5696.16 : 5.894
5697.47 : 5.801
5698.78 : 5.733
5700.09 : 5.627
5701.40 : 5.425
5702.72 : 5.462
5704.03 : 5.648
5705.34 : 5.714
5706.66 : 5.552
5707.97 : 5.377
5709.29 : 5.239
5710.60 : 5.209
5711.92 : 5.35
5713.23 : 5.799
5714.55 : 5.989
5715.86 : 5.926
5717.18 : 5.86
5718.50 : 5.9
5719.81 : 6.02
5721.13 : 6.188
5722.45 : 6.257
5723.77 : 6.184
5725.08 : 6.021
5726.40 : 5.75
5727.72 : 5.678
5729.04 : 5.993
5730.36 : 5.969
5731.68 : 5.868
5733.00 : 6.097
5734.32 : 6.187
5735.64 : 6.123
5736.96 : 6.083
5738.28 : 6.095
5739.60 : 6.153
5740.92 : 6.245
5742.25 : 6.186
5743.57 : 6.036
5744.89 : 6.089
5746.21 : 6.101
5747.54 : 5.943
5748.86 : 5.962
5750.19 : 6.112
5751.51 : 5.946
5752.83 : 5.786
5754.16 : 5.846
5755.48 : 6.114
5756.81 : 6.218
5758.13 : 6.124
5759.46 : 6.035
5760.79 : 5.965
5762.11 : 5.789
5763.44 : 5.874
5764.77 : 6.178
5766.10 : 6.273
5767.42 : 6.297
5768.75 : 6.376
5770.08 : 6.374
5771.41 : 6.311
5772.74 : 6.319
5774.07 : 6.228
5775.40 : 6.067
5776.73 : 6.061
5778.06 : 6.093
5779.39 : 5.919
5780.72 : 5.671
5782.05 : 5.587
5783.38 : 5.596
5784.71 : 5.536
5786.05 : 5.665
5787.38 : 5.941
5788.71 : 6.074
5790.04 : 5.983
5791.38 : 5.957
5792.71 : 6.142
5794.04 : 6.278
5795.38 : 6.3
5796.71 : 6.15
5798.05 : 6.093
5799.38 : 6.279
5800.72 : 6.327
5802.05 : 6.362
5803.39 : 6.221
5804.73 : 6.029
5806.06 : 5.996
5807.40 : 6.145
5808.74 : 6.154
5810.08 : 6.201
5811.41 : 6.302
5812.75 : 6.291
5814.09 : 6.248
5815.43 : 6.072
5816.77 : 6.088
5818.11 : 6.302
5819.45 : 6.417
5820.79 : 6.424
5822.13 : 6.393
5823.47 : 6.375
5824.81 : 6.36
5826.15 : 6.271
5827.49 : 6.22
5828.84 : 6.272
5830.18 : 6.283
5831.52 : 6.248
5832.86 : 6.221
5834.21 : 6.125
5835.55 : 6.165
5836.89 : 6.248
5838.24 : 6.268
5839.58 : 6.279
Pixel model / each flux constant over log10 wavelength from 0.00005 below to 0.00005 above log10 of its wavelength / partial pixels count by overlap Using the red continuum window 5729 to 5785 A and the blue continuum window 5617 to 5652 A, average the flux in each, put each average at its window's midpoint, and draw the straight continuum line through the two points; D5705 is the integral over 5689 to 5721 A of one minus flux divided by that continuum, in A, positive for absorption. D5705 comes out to 1.0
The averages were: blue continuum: 5.75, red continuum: 6.05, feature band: 5.73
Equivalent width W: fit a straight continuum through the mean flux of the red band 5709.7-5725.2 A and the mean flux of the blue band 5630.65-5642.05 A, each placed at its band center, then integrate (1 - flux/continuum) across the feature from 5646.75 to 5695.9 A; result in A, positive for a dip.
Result 1.04 A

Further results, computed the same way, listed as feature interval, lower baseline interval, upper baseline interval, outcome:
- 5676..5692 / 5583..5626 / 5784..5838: -0.3 A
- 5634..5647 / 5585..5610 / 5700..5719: -1.2 A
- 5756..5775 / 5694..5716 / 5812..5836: -0.7 A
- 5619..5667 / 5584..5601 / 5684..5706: -3.2 A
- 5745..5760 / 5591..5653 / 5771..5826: -0.1 A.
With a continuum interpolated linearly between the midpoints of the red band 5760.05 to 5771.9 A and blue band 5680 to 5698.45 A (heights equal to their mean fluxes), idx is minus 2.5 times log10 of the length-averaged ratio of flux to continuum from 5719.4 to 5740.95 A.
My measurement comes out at -0.013 mag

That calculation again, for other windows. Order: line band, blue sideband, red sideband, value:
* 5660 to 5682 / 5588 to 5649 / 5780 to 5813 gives -0.03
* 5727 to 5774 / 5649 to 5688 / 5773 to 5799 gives -0.03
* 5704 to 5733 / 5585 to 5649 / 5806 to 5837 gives 0.01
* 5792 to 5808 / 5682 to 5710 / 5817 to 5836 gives -0.01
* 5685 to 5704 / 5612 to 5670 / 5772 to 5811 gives 0.01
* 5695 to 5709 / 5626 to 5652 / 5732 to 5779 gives 0.07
